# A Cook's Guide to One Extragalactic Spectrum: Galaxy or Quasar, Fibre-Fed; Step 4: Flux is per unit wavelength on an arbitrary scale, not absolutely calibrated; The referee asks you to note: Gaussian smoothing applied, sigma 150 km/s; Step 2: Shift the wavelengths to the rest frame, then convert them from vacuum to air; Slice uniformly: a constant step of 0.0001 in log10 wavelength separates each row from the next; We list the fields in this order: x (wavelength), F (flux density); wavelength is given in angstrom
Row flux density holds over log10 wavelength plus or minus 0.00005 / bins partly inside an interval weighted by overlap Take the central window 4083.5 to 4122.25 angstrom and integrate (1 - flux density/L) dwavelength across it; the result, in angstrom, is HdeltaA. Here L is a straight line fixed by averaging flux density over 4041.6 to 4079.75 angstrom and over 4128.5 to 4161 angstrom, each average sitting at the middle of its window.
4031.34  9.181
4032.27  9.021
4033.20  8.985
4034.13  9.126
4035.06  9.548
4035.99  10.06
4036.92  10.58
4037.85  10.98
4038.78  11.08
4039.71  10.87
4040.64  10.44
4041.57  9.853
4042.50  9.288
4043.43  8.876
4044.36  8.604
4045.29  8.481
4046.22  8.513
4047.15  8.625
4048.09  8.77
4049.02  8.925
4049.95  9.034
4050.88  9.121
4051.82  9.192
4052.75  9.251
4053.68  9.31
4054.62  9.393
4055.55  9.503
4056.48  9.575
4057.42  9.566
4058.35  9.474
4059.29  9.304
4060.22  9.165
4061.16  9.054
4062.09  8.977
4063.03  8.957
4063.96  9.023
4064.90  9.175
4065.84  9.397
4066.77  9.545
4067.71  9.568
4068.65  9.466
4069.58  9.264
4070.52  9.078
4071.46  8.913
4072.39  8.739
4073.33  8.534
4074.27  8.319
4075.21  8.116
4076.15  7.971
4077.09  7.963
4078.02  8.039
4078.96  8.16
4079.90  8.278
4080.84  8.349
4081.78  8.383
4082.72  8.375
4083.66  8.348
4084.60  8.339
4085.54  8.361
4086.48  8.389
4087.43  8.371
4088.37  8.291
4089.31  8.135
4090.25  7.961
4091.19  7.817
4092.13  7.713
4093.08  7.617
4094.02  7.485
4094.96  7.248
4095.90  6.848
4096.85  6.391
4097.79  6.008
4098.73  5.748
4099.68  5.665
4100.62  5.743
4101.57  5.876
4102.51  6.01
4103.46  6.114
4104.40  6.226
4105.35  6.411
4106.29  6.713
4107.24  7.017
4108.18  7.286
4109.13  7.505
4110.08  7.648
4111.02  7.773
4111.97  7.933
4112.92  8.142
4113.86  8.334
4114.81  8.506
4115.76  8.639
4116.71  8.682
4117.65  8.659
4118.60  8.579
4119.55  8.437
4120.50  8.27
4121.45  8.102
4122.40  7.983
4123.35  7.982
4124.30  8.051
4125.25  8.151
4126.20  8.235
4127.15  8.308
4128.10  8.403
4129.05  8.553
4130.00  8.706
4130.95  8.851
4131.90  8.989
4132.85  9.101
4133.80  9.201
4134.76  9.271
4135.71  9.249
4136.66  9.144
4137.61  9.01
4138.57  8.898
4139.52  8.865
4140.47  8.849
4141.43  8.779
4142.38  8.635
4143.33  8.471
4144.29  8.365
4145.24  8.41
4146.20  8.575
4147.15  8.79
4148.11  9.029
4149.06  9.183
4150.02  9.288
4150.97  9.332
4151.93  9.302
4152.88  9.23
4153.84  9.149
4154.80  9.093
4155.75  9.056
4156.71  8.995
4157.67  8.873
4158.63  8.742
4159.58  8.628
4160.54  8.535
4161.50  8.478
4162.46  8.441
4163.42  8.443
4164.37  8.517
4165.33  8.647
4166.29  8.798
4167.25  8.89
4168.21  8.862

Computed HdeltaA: 6.3 angstrom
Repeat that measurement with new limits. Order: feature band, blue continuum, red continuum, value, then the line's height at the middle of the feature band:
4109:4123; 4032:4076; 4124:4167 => 1.1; 8.95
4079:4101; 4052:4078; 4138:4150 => 3.4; 8.95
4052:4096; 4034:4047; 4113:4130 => 2.6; 9.16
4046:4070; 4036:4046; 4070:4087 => -0.1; 9.2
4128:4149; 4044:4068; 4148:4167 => 0.2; 8.93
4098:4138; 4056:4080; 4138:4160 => 4.6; 8.9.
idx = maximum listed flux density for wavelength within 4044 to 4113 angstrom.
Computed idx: 9.575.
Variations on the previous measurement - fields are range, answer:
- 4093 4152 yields 9.332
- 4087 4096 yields 8.371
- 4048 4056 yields 9.503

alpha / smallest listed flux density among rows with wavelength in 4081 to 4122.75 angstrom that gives 5.665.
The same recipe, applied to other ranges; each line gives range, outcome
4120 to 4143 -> 7.982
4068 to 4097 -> 6.391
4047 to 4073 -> 8.625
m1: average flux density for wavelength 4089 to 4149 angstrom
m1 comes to 7.95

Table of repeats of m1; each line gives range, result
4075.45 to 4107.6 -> 7.37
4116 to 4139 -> 8.62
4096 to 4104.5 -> 6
